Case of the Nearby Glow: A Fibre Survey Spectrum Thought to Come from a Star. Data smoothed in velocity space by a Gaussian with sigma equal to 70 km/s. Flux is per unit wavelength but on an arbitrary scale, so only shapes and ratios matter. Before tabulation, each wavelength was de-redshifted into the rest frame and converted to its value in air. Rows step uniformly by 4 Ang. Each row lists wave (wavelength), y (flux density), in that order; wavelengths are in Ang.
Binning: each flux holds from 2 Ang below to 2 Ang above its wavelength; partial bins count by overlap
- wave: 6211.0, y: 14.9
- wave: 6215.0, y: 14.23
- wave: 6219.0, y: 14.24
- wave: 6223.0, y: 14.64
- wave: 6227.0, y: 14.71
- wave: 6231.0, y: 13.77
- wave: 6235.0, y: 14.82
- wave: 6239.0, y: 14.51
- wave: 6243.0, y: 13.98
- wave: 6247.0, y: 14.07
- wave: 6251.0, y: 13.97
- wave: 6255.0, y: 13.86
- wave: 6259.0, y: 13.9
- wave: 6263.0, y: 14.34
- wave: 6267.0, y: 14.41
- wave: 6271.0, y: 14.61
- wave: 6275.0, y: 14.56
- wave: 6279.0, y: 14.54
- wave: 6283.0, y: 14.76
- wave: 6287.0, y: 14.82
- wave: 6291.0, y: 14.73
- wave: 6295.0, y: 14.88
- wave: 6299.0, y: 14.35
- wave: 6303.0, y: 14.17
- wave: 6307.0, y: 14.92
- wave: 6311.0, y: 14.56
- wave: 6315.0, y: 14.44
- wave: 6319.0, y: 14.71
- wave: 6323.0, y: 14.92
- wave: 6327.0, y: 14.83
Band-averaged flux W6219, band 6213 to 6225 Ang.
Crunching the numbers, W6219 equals 14.4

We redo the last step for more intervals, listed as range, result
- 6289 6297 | 14.8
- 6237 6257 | 14.1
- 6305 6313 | 14.7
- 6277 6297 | 14.7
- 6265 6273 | 14.5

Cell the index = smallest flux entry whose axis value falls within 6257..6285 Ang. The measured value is 13.9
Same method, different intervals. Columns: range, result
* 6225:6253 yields 13.77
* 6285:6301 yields 14.35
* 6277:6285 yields 14.54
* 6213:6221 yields 14.23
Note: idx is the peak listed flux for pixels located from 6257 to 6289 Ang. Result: 14.82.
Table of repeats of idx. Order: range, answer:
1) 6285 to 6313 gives 14.92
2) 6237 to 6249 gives 14.51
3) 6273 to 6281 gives 14.56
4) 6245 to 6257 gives 14.07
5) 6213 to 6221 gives 14.24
